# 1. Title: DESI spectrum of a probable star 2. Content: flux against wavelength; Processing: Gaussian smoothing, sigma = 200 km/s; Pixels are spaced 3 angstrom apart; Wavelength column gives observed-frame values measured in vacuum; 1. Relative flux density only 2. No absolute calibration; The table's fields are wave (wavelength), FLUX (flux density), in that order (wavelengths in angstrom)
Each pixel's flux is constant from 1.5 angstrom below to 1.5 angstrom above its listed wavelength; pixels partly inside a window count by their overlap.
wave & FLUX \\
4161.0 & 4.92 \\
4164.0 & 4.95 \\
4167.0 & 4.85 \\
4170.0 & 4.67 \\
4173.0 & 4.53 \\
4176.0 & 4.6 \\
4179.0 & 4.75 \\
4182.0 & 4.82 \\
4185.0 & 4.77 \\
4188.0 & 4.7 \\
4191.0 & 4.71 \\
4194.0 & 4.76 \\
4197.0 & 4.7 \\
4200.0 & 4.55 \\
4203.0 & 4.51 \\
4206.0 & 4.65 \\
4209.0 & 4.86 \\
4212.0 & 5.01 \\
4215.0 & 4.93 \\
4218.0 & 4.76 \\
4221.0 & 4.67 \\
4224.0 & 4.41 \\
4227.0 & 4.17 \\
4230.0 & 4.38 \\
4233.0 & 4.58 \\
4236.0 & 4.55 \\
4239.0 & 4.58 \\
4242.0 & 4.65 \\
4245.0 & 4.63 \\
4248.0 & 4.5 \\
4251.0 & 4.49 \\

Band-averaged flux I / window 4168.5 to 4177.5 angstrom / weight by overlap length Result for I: 4.6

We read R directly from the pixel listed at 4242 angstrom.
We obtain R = 4.65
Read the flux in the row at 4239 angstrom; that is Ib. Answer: 4.58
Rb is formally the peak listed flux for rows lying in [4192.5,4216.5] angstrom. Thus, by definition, 5.01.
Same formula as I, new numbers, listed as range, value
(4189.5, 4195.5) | 4.73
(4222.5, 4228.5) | 4.29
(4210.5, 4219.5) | 4.9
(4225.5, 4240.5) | 4.45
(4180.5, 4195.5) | 4.75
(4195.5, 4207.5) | 4.6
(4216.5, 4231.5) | 4.48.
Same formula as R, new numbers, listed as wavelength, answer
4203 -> 4.51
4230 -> 4.38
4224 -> 4.41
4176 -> 4.6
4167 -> 4.85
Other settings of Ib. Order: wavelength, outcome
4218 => 4.76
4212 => 5.01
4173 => 4.53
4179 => 4.75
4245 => 4.63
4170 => 4.67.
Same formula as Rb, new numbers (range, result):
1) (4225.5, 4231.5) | 4.38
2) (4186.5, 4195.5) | 4.76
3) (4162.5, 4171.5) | 4.95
